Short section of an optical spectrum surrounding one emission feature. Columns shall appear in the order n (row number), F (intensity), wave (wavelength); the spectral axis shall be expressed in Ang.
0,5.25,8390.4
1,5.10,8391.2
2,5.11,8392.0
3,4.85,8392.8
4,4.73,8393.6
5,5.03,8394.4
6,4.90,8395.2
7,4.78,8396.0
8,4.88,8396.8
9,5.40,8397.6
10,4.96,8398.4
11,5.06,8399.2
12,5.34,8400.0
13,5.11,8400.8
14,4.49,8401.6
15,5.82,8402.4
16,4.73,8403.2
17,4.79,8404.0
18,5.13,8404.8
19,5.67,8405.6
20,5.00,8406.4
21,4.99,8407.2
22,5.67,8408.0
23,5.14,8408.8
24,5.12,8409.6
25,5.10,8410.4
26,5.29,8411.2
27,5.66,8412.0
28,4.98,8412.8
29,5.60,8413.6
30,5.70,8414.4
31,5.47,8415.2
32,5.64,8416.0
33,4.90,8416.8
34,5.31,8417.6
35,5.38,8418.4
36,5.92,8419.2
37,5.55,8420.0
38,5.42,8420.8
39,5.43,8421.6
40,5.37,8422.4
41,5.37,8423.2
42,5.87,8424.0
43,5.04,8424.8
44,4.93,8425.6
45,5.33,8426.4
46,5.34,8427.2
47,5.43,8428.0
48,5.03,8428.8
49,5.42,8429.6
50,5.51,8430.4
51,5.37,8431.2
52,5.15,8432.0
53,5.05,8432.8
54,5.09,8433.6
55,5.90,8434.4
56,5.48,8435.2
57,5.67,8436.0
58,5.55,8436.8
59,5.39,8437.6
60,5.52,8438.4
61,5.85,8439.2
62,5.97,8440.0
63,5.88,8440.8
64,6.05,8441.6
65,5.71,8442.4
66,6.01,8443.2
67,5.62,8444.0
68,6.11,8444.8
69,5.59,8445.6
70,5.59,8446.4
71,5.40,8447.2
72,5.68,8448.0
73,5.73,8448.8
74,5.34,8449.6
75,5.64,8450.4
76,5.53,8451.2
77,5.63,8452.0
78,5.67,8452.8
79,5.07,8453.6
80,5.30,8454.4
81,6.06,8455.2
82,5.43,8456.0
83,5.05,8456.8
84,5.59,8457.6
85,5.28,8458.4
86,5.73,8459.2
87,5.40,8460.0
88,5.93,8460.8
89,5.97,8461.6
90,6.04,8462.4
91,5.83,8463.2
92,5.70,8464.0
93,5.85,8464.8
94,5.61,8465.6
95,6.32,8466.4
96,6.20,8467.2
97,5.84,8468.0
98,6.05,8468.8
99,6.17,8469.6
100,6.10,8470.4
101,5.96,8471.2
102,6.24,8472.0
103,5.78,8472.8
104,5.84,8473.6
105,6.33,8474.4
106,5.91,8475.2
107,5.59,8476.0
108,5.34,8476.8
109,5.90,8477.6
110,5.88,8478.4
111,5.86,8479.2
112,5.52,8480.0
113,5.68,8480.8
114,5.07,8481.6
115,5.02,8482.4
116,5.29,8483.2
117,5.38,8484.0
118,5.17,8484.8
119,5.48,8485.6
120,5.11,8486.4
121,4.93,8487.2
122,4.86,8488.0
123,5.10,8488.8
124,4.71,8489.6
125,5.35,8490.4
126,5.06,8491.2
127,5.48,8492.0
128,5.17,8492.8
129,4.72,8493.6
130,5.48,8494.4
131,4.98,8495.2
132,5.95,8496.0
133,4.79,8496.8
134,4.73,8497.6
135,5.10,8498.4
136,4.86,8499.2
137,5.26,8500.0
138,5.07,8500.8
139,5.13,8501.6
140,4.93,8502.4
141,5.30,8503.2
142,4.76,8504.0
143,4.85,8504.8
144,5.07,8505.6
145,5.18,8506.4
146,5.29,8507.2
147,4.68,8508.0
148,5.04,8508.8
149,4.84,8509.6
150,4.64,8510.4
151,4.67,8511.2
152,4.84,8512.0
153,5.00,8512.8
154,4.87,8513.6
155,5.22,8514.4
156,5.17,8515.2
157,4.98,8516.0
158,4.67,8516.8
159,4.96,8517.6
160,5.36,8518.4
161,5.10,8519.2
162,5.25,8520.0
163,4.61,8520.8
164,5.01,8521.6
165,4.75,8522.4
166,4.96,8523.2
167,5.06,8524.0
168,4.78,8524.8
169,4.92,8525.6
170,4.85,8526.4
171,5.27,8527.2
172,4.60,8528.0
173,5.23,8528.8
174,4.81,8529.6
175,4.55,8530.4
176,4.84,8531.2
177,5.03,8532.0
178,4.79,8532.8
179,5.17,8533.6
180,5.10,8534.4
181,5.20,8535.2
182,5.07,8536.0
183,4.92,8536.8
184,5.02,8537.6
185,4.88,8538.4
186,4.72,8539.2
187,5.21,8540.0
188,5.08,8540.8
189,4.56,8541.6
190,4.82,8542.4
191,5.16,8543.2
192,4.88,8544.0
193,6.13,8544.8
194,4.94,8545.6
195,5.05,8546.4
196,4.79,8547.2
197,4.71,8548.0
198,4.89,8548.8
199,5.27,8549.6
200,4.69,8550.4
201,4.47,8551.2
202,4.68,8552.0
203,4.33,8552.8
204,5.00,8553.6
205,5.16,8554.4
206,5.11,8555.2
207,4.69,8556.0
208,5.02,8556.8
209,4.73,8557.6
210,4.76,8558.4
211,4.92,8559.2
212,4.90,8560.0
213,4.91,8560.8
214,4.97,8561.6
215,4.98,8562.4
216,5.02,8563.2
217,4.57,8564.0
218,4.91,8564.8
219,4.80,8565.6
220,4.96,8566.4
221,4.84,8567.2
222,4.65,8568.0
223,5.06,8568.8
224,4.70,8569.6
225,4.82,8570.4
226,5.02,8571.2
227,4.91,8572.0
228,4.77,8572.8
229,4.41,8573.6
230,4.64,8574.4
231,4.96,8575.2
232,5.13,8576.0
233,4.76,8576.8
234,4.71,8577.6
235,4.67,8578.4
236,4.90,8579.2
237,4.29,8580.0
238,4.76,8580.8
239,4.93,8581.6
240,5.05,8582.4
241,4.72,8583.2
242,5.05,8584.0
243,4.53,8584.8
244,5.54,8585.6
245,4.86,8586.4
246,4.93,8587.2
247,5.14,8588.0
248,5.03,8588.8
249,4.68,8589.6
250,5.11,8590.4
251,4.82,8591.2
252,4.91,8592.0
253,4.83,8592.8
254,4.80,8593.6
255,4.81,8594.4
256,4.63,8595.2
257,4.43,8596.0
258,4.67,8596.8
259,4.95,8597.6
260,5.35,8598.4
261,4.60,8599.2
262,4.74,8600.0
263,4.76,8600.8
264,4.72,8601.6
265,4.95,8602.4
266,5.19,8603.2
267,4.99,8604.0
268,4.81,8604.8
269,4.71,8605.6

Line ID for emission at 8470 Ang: [N II] 6583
